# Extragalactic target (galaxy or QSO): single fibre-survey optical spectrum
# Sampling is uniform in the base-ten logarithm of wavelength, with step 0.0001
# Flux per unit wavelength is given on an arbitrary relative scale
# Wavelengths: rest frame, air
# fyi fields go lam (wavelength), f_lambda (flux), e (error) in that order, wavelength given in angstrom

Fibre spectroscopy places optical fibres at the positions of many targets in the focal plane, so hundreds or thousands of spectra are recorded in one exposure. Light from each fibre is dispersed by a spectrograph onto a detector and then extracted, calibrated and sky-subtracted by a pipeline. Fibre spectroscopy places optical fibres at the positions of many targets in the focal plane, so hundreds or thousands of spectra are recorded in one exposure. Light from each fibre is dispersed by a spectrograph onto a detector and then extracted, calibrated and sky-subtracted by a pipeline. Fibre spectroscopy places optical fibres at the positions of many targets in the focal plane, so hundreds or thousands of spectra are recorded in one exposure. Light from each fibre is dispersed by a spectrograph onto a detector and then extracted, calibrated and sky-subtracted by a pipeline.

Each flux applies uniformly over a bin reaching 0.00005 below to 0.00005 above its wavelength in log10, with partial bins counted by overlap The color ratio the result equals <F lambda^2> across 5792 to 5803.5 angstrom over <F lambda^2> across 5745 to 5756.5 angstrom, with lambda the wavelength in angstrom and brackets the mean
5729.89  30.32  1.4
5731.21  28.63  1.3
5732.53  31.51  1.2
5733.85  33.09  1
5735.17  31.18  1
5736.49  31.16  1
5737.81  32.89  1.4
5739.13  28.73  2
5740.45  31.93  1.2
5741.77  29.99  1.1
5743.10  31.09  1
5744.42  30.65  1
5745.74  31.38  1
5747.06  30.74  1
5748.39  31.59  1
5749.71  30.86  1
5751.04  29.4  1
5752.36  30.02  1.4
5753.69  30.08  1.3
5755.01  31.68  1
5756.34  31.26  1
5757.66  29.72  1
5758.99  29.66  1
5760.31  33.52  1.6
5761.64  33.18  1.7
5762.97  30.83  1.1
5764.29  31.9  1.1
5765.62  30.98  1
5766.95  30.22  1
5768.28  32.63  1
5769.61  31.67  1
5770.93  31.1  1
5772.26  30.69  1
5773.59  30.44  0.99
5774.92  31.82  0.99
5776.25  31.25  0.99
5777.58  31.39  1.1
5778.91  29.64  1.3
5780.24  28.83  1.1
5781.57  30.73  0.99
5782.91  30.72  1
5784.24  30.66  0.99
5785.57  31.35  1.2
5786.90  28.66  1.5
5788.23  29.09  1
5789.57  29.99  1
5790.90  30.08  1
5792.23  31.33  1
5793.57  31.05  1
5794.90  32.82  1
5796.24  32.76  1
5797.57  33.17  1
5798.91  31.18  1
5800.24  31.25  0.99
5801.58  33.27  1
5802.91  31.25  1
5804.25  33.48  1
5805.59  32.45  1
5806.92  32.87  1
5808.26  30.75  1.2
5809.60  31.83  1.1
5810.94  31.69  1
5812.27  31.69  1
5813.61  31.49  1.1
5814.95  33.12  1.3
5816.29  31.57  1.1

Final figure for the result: 1.1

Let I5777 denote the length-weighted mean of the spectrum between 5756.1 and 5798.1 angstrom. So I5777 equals 31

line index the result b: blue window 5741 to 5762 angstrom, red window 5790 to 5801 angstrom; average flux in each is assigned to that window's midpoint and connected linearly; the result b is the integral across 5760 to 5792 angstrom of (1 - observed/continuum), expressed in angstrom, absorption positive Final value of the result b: 0.5 angstrom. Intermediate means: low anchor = 30.9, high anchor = 31.7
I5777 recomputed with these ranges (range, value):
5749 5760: 30.5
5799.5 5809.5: 32.2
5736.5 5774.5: 31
